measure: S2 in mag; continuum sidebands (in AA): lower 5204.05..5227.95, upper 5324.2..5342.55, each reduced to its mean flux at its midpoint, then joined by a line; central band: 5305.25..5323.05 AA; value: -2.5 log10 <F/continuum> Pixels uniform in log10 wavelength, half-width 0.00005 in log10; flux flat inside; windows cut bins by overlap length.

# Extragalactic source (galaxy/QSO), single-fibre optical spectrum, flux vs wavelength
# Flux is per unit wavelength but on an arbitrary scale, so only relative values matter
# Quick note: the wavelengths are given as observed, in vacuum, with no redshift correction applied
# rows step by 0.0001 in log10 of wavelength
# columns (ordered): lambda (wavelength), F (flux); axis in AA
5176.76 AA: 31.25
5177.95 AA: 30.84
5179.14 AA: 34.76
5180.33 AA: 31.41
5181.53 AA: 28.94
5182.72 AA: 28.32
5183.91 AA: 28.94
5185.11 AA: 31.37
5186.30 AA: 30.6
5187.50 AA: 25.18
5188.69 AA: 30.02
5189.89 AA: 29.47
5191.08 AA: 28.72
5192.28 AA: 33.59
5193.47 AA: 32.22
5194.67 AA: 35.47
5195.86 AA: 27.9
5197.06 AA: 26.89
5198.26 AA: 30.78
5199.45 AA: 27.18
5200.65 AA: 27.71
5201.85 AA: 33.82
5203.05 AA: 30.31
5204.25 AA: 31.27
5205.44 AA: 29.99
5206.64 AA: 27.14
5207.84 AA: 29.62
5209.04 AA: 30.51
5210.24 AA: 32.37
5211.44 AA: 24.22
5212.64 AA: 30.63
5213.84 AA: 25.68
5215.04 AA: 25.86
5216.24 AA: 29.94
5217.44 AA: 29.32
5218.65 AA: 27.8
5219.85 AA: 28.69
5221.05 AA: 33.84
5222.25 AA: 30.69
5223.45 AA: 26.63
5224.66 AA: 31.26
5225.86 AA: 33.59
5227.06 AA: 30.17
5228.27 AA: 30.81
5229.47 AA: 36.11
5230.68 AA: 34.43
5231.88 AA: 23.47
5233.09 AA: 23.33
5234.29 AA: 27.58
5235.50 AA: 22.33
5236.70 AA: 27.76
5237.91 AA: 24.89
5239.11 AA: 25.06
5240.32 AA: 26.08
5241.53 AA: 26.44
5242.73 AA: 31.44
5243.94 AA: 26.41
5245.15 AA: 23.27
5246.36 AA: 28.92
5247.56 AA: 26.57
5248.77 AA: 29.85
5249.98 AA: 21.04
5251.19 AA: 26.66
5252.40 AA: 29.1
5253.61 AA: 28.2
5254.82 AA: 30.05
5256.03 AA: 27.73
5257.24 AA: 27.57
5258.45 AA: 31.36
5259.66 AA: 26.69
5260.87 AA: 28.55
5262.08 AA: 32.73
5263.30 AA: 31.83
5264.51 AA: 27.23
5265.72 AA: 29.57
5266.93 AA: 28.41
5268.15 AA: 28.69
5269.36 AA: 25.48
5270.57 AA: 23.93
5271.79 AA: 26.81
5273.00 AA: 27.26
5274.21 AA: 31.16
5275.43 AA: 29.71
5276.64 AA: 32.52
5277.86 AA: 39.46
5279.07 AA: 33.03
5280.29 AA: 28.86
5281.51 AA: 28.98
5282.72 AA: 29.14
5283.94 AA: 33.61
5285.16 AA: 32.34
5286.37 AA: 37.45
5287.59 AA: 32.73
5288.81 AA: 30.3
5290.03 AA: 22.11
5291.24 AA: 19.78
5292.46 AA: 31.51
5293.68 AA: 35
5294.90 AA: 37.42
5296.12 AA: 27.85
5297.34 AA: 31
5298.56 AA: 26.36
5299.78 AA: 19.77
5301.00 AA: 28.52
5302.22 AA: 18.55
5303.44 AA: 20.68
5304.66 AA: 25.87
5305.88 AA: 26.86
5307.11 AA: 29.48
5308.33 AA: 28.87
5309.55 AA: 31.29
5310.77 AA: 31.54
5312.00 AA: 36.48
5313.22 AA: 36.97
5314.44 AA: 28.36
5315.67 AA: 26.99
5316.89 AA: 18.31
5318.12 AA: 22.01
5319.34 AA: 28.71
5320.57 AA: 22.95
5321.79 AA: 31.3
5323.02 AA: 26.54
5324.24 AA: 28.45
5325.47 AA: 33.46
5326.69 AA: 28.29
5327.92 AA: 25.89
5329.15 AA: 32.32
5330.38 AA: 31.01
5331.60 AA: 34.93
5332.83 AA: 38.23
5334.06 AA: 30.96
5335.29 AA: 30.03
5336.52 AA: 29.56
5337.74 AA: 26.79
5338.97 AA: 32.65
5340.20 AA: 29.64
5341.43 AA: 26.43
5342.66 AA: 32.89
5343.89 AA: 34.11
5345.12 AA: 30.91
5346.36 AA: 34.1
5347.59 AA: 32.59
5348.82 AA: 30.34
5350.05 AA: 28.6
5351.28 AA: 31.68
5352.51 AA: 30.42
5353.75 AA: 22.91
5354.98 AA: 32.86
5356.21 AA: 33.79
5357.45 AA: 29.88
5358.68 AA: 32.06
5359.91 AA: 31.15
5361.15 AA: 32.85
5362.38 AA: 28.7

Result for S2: 0.07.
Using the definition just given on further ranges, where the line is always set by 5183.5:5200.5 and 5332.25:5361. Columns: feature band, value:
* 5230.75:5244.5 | 0.152 mag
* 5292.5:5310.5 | 0.103 mag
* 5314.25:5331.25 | 0.121 mag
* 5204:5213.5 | 0.023 mag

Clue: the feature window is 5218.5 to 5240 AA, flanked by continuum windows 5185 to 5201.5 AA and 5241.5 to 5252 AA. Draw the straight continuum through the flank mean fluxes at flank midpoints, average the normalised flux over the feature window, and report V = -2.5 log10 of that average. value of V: -0.038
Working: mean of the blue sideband 29.8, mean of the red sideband 26.8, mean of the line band 28.8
